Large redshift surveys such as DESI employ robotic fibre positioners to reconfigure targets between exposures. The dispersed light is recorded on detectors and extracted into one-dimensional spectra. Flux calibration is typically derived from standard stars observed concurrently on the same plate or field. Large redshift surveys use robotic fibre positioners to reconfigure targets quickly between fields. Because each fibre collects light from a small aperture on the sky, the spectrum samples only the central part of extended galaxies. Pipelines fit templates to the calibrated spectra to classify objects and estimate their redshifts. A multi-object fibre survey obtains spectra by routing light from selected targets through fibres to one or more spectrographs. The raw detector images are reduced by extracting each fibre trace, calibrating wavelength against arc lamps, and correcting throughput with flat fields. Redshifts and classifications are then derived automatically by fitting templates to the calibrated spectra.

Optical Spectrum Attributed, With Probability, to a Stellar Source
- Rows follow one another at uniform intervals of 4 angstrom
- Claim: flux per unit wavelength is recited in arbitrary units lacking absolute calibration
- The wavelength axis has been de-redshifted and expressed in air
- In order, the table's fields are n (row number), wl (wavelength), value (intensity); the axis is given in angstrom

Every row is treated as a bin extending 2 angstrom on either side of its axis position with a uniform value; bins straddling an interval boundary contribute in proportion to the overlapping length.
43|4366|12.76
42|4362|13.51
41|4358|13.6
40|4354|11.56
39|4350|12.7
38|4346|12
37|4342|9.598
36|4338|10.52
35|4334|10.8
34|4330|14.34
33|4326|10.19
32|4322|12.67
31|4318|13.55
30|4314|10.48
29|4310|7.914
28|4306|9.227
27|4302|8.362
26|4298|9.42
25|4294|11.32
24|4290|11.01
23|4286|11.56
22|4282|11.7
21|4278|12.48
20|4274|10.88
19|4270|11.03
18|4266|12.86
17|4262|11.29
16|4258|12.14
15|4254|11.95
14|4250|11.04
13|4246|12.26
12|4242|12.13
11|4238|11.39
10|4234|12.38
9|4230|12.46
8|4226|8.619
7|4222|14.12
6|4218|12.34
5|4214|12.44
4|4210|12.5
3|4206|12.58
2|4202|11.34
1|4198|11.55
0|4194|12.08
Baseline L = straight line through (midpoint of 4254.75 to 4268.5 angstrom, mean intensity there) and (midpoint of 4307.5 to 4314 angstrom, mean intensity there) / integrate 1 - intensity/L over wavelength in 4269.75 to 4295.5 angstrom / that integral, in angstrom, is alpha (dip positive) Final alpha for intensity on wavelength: -2.0 angstrom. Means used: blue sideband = 12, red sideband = 8.8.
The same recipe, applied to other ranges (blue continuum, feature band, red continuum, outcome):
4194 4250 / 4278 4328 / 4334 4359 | 4.22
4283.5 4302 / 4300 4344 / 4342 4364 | 3.00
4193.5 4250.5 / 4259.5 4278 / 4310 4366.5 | 0.45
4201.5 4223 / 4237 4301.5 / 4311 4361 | 3.98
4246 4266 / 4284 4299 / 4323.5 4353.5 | 0.95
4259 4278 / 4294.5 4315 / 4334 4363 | 4.44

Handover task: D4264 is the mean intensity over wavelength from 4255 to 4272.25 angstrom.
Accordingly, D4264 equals 11.8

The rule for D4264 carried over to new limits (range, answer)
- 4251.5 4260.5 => 11.9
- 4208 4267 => 12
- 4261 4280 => 11.7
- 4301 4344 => 10.7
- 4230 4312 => 11.1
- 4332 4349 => 10.8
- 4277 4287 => 11.9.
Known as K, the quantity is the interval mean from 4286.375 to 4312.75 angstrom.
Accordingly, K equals 9.69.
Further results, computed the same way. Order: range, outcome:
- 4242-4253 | 11.8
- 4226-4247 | 11.8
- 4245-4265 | 11.8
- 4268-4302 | 11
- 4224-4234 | 10.9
